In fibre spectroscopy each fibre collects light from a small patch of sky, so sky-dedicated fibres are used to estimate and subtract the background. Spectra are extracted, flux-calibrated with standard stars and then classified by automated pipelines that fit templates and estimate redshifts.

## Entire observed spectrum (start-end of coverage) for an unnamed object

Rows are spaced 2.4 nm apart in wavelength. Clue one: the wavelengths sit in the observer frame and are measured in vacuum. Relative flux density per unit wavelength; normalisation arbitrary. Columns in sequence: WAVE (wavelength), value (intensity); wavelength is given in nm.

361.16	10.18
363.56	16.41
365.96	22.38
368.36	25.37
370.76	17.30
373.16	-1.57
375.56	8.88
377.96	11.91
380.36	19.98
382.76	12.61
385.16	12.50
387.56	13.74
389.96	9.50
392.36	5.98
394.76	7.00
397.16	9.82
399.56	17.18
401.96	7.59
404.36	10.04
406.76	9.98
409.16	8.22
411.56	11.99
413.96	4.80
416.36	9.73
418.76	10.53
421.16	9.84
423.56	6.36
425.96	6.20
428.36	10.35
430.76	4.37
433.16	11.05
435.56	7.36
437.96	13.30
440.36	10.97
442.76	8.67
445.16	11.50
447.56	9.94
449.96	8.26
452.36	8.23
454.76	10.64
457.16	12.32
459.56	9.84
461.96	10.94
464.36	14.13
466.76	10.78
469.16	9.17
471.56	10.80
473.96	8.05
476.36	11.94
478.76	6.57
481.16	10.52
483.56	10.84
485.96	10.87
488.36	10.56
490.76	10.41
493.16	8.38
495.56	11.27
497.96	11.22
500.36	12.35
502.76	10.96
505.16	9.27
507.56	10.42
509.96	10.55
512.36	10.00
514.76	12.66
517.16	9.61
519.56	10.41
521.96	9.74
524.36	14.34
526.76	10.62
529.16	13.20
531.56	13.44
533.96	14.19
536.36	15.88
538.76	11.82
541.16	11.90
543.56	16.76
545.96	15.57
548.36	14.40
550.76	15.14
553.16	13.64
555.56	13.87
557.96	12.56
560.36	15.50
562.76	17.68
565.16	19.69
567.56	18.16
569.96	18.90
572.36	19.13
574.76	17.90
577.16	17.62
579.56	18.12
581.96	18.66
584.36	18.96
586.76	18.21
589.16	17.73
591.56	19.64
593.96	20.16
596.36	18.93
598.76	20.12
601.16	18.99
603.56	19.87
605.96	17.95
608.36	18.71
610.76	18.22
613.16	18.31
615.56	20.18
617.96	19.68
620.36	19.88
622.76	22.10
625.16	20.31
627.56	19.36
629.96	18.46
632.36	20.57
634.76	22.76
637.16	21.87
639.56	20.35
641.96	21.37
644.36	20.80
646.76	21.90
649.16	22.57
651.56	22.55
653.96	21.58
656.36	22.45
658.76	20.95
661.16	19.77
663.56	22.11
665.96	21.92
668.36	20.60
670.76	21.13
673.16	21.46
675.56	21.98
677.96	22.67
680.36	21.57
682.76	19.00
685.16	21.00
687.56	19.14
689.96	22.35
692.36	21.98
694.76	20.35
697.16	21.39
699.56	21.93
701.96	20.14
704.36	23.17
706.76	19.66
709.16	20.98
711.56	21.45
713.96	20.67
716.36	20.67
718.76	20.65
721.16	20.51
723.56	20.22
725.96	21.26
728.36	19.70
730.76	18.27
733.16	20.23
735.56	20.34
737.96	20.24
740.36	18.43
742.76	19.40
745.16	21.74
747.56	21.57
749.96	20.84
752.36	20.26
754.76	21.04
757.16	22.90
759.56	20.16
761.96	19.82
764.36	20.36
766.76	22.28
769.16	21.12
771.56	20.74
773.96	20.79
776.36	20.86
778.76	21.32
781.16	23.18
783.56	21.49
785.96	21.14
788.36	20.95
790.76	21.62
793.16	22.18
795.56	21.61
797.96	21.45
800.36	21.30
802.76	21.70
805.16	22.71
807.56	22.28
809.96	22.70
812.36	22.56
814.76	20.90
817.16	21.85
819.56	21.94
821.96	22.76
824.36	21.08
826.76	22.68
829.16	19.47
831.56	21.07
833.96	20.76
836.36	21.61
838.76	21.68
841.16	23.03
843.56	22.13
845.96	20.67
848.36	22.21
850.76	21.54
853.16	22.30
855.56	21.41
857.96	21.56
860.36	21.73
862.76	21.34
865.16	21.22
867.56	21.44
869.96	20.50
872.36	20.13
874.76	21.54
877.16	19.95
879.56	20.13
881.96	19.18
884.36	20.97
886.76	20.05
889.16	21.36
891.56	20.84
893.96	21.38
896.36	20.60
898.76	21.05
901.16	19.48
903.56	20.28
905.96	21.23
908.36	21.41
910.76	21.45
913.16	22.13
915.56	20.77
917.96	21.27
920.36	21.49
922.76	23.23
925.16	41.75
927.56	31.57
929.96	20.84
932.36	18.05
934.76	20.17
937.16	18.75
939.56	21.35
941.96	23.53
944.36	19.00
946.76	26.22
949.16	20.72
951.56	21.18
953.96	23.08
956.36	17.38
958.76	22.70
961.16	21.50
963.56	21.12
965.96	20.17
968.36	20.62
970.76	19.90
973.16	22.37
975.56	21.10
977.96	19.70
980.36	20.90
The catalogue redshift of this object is 0.408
